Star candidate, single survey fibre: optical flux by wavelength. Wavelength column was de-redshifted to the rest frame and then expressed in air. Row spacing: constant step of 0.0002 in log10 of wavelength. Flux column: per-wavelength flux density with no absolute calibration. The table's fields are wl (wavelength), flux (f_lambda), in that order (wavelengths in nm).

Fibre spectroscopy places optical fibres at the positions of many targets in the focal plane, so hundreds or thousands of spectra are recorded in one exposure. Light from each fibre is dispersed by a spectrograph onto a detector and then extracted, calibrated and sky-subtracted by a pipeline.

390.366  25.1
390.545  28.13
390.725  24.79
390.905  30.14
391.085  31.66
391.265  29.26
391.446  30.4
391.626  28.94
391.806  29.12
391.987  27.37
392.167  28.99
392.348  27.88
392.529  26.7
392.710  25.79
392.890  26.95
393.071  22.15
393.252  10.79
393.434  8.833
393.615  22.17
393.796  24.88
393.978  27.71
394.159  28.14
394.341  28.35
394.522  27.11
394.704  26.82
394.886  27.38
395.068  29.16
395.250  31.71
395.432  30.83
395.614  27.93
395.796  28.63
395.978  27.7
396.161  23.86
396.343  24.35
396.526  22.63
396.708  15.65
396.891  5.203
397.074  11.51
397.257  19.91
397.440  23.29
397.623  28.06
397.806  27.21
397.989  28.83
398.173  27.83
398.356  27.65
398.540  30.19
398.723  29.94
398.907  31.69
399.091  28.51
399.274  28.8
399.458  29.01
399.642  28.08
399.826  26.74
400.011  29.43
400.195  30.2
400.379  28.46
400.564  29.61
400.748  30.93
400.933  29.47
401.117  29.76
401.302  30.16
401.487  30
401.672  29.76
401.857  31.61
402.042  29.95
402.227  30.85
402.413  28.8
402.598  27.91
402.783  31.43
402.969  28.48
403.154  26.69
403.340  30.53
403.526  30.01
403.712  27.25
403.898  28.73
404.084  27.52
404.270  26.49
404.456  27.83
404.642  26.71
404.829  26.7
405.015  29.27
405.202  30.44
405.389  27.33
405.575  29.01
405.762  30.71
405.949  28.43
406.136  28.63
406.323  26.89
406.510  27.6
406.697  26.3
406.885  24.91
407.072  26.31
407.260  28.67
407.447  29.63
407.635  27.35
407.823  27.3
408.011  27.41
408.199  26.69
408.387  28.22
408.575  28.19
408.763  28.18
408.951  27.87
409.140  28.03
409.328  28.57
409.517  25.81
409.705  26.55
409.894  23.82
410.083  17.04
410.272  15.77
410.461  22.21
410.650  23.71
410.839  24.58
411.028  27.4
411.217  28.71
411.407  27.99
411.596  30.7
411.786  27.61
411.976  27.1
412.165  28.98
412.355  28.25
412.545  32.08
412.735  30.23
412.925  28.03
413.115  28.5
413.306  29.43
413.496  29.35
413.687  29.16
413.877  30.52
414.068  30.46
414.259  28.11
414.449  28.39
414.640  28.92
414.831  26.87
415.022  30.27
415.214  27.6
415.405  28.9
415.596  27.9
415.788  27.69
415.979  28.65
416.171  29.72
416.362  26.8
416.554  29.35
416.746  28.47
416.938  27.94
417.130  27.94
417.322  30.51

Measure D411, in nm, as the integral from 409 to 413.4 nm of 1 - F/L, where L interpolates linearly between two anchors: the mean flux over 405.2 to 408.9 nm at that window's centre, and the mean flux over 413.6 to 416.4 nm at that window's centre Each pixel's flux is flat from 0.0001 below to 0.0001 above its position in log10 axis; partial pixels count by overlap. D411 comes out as 0.27 nm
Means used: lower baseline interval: 27.8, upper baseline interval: 28.7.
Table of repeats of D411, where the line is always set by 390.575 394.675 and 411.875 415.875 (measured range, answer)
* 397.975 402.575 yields -0.424 nm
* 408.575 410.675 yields 0.279 nm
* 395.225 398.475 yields 0.310 nm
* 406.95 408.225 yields 0.017 nm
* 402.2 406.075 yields -0.153 nm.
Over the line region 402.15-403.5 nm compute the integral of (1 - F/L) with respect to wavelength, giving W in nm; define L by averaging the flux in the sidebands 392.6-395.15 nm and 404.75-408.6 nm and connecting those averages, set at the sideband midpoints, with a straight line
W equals -0.128 nm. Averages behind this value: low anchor 24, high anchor 27.9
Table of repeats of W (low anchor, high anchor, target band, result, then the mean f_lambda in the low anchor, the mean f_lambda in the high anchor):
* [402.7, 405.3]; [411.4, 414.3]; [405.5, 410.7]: 0.42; 28.4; 29.2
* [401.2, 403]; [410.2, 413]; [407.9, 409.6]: 0.01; 29.9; 27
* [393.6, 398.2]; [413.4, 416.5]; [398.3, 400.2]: -0.26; 24.9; 28.7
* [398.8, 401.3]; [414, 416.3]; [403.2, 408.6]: 0.20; 29.3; 28.6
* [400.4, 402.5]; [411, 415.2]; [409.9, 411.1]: 0.30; 30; 29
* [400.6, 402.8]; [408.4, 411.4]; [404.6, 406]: -0.04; 30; 25.3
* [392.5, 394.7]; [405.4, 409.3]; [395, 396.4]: -0.24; 23.3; 27.8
